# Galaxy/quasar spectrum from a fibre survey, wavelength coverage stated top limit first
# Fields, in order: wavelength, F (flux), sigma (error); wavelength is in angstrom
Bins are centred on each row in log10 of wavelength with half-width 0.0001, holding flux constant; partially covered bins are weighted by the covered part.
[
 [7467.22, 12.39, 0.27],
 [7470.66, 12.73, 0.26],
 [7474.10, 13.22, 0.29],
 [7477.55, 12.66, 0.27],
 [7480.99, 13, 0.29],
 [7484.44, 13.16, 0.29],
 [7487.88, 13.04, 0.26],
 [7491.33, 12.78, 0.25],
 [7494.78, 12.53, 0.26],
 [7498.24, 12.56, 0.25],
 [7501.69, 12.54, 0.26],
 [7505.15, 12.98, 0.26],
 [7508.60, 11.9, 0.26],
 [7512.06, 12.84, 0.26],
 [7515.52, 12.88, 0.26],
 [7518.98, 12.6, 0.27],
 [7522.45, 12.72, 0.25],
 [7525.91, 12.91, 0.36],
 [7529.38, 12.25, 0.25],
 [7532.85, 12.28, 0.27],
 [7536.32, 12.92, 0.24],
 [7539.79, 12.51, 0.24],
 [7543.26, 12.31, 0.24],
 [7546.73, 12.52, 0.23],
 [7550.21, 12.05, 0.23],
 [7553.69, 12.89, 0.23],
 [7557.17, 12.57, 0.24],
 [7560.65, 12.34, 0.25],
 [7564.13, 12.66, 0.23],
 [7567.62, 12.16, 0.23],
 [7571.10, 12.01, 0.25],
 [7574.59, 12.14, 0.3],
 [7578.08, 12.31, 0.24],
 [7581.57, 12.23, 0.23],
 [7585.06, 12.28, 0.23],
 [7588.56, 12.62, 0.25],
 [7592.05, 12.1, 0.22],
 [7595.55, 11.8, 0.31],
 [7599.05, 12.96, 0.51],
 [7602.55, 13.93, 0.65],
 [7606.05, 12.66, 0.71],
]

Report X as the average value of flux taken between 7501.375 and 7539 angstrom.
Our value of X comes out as 12.6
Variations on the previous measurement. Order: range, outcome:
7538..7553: 12.4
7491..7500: 12.6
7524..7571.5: 12.5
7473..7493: 13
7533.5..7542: 12.6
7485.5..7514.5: 12.7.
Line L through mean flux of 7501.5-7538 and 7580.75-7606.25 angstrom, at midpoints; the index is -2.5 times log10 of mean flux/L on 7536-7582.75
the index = 0.018 mag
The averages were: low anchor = 12.6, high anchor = 12.6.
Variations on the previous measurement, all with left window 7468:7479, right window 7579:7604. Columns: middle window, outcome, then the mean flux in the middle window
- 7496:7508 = 0.01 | 12.6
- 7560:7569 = 0.02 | 12.4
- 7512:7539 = 0.00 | 12.7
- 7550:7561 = 0.01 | 12.5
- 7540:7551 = 0.03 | 12.3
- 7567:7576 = 0.04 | 12.1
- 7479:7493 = -0.02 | 13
